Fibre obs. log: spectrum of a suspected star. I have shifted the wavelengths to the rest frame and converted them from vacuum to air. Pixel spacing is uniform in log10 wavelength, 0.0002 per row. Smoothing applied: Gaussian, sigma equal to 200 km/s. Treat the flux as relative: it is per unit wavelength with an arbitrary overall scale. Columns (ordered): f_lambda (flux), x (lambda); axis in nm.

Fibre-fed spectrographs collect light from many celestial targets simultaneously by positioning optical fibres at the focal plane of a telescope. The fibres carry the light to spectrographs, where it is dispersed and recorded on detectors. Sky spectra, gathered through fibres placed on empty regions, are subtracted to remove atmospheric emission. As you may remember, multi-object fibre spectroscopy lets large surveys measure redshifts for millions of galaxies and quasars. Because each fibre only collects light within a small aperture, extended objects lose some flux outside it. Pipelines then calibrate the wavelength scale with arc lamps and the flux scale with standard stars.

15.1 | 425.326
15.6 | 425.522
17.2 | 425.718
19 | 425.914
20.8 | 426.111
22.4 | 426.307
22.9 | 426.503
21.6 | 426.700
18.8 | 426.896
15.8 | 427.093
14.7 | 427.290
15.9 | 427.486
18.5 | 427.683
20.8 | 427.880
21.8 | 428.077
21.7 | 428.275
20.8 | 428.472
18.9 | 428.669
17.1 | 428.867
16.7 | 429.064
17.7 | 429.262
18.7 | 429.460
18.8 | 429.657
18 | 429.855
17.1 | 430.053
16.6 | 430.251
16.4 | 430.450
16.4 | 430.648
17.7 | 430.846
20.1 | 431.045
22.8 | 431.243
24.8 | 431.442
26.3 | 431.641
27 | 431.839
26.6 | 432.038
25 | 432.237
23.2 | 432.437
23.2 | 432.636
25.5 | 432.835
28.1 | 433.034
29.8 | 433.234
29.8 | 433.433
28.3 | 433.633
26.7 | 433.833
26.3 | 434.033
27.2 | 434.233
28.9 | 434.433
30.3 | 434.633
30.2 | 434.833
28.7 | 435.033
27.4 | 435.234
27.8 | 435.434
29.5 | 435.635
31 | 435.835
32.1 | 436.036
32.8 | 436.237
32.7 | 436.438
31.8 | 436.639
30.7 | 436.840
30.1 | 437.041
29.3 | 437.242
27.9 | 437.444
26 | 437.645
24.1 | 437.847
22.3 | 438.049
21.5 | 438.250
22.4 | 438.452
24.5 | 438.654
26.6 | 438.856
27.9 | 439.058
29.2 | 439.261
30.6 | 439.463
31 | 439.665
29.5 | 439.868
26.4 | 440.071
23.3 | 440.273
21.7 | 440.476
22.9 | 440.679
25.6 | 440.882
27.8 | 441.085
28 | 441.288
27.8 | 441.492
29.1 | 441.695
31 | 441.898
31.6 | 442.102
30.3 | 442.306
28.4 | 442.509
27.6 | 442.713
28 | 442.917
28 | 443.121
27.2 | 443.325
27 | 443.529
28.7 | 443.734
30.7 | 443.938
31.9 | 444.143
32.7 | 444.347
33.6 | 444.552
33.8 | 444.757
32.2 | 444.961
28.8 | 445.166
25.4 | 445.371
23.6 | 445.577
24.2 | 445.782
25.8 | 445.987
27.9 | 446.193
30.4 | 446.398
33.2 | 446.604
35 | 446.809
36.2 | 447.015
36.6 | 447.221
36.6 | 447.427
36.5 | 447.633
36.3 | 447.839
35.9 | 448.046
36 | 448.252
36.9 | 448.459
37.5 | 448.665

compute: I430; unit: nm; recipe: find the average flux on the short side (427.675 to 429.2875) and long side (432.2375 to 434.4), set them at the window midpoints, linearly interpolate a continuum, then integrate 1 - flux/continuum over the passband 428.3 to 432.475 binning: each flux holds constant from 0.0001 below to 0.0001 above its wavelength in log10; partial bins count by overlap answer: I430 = 0.39 nm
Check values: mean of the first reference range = 19.4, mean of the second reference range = 26.8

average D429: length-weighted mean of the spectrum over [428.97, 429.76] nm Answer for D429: 18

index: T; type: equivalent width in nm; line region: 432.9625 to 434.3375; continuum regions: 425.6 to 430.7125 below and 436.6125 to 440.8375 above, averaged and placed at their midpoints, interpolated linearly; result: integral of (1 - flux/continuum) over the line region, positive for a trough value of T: -0.32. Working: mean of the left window 18.7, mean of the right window 26.5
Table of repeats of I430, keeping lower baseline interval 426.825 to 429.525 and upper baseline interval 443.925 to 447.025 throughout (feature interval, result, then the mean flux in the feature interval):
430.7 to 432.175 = -0.20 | 23.4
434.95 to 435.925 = -0.23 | 28.9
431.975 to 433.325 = -0.28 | 25.9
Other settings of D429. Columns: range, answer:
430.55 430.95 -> 17.1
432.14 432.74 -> 23.8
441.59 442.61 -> 30.1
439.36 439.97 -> 30.4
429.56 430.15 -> 18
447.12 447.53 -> 36.6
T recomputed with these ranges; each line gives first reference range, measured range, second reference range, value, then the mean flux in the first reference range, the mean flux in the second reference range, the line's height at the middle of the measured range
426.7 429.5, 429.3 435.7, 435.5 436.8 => 0.34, 18.5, 31.5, 25.6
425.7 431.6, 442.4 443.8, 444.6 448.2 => 0.08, 19.1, 31.8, 29.4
